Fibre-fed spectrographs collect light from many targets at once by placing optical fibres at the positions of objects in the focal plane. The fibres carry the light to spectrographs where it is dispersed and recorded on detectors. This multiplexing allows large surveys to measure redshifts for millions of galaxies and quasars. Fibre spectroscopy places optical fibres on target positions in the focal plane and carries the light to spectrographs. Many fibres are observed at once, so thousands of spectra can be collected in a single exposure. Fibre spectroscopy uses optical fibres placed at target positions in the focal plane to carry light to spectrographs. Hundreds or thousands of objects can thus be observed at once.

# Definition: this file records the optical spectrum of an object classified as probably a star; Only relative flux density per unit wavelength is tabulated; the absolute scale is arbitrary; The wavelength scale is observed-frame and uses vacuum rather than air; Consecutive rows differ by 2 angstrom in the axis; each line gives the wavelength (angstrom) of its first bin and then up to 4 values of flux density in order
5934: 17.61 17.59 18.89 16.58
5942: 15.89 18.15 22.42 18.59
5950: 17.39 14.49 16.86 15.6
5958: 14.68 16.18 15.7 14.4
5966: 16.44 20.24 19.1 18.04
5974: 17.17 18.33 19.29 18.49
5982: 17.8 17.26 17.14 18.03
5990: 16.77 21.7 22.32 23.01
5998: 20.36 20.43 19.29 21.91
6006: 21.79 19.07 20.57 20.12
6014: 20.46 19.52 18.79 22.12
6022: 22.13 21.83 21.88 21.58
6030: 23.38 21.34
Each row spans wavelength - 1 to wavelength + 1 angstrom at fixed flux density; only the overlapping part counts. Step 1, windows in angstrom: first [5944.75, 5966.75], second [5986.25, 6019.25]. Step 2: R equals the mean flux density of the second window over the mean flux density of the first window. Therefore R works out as 1.2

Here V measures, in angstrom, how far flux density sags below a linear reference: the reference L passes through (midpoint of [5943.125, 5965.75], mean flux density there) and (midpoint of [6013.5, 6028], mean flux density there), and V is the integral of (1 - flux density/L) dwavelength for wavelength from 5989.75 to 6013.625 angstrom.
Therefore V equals -1.1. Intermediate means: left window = 16.8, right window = 21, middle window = 20.7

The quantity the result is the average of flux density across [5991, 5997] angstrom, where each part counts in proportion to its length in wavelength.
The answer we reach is 22.3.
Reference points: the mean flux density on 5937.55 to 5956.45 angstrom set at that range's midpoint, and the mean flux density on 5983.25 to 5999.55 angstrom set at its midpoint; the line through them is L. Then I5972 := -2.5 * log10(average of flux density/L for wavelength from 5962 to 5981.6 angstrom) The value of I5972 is 0.05 mag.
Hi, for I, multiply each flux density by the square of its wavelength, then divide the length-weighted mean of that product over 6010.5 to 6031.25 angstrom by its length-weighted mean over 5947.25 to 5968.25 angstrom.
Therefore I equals 1.33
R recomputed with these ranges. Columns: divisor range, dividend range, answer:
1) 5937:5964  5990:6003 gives 1.23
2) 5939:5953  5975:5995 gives 1.06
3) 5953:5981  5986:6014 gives 1.18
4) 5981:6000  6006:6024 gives 1.06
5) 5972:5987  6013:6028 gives 1.17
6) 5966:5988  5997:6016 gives 1.12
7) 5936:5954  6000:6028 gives 1.17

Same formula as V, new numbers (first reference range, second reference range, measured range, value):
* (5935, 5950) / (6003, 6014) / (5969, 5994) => 1.6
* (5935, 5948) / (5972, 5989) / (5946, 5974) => 1.8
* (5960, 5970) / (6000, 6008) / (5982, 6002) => 0.0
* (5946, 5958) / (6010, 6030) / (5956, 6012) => 0.6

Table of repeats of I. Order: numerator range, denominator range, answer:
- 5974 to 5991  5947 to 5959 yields 1.11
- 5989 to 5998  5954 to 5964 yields 1.36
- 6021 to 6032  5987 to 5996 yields 1.11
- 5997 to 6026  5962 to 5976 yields 1.20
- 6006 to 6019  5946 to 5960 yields 1.22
